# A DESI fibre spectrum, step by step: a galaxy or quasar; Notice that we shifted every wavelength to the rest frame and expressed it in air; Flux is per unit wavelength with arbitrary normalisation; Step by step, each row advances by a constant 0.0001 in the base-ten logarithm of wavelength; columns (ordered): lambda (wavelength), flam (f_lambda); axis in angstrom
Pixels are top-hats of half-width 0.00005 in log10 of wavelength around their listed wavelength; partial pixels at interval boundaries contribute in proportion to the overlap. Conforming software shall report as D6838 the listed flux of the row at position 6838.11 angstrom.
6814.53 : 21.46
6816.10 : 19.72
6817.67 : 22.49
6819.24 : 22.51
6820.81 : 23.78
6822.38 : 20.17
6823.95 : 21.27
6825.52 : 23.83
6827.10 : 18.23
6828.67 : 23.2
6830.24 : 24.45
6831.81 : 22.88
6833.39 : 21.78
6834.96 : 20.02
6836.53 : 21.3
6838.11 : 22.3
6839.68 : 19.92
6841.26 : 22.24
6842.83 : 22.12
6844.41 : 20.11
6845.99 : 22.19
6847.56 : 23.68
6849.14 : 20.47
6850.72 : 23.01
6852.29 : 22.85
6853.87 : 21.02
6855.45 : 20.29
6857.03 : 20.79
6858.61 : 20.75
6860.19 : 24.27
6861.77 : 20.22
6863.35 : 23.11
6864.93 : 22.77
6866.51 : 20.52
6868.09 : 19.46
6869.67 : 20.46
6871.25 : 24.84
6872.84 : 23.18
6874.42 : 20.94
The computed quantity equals 22.3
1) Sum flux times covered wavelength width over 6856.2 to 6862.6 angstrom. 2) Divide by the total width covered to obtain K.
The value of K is 21.5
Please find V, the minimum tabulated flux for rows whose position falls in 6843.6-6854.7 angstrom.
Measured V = 20.11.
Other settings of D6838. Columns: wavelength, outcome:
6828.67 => 23.2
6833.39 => 21.78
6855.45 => 20.29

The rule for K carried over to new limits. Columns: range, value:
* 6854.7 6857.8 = 20.5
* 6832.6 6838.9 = 21.4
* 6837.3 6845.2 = 21.3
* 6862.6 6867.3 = 22.1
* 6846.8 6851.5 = 22.3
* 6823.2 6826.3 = 22.6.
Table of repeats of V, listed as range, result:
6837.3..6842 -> 19.92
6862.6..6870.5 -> 19.46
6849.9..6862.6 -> 20.22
